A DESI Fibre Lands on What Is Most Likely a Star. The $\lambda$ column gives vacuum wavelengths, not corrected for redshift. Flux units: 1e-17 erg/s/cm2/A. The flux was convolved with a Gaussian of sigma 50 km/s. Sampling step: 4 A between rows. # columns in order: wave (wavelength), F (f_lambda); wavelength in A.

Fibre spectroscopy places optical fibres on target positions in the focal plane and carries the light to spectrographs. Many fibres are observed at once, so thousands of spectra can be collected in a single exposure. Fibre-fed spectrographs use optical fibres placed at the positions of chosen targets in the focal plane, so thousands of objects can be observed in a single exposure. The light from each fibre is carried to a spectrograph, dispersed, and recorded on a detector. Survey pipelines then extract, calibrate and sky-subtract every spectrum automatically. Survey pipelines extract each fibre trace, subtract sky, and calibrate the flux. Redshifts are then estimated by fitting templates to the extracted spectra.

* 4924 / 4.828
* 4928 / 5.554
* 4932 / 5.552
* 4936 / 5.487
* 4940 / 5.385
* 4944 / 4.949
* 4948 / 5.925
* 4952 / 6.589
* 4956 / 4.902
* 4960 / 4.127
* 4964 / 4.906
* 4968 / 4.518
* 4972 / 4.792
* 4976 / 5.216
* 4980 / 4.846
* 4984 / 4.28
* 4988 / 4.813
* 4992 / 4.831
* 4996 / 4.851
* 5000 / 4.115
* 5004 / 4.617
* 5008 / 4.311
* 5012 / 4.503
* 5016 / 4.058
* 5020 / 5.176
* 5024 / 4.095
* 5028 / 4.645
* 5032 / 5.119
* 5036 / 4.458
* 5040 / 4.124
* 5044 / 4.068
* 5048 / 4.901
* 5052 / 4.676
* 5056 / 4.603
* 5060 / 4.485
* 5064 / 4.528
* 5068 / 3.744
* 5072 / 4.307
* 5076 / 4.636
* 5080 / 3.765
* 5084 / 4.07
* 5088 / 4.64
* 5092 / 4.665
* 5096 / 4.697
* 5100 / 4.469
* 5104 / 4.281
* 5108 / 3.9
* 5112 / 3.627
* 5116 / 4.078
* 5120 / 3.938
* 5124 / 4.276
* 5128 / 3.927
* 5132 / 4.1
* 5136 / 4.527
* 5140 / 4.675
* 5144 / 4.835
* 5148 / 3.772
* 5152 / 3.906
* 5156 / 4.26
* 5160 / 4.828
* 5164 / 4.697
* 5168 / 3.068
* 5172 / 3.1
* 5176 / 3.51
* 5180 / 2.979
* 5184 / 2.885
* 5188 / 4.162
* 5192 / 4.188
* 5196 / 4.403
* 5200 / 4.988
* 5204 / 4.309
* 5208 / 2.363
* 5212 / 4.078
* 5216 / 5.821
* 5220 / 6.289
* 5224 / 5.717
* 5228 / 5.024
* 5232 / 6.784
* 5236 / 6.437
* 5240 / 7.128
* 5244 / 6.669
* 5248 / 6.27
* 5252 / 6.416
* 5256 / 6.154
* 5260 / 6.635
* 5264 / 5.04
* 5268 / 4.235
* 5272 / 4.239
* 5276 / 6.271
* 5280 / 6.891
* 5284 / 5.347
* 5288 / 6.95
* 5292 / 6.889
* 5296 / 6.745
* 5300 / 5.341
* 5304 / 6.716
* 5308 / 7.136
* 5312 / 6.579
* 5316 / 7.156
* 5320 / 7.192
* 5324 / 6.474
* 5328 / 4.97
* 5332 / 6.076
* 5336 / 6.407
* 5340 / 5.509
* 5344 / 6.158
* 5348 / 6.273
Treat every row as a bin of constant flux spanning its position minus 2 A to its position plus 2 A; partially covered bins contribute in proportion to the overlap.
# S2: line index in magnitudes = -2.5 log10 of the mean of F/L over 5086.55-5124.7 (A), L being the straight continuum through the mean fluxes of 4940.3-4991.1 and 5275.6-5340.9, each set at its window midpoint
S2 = 0.29 mag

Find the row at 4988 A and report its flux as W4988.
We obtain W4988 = 4.813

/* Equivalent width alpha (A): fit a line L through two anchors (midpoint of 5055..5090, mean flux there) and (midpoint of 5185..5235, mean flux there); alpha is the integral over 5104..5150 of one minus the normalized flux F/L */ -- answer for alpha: 3.6 A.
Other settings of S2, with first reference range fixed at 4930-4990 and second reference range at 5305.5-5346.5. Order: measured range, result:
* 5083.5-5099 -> 0.21 mag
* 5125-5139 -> 0.32 mag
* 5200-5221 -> 0.30 mag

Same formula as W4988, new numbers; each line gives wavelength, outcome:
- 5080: 3.765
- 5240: 7.128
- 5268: 4.235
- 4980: 4.846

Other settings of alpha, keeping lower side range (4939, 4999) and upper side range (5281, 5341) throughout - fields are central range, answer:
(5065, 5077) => 2.6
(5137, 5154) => 4.1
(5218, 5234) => 0.2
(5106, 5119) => 4.0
